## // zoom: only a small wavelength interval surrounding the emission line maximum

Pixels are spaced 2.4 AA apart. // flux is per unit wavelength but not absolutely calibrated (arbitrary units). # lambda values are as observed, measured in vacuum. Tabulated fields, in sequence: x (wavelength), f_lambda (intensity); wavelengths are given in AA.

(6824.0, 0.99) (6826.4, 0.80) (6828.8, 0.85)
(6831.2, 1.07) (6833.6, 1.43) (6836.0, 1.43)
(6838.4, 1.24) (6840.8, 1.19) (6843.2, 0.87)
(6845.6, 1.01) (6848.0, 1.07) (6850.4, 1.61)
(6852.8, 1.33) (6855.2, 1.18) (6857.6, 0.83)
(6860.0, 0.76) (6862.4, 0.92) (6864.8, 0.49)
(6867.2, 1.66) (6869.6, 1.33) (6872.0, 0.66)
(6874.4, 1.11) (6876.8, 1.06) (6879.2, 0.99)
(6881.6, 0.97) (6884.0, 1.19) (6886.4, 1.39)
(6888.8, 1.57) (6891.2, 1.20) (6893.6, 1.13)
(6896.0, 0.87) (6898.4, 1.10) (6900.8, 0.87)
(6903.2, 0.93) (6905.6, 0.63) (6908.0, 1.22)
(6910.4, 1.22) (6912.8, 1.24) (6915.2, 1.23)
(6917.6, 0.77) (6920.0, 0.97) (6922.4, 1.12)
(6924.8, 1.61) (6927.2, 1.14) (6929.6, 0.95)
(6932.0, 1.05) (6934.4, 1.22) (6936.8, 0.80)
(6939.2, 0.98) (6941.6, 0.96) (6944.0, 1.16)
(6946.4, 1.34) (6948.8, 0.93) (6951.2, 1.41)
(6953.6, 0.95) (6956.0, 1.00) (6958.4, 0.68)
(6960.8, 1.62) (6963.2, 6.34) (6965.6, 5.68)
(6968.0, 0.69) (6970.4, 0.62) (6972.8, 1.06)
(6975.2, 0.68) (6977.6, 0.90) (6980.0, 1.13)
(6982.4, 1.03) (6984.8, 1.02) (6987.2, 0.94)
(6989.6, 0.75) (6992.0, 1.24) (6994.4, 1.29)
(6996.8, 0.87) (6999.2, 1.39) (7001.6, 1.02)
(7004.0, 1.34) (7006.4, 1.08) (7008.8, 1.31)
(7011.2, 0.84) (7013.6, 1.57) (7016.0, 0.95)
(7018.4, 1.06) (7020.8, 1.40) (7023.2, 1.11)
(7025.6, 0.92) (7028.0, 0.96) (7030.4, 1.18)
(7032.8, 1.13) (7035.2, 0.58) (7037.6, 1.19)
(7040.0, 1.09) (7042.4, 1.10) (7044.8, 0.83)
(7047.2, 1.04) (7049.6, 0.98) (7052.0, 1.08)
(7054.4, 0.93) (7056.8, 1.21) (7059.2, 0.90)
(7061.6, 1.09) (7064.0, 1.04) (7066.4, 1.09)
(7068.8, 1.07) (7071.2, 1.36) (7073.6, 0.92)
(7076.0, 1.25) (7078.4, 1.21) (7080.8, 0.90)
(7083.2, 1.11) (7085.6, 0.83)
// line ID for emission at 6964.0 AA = H-beta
